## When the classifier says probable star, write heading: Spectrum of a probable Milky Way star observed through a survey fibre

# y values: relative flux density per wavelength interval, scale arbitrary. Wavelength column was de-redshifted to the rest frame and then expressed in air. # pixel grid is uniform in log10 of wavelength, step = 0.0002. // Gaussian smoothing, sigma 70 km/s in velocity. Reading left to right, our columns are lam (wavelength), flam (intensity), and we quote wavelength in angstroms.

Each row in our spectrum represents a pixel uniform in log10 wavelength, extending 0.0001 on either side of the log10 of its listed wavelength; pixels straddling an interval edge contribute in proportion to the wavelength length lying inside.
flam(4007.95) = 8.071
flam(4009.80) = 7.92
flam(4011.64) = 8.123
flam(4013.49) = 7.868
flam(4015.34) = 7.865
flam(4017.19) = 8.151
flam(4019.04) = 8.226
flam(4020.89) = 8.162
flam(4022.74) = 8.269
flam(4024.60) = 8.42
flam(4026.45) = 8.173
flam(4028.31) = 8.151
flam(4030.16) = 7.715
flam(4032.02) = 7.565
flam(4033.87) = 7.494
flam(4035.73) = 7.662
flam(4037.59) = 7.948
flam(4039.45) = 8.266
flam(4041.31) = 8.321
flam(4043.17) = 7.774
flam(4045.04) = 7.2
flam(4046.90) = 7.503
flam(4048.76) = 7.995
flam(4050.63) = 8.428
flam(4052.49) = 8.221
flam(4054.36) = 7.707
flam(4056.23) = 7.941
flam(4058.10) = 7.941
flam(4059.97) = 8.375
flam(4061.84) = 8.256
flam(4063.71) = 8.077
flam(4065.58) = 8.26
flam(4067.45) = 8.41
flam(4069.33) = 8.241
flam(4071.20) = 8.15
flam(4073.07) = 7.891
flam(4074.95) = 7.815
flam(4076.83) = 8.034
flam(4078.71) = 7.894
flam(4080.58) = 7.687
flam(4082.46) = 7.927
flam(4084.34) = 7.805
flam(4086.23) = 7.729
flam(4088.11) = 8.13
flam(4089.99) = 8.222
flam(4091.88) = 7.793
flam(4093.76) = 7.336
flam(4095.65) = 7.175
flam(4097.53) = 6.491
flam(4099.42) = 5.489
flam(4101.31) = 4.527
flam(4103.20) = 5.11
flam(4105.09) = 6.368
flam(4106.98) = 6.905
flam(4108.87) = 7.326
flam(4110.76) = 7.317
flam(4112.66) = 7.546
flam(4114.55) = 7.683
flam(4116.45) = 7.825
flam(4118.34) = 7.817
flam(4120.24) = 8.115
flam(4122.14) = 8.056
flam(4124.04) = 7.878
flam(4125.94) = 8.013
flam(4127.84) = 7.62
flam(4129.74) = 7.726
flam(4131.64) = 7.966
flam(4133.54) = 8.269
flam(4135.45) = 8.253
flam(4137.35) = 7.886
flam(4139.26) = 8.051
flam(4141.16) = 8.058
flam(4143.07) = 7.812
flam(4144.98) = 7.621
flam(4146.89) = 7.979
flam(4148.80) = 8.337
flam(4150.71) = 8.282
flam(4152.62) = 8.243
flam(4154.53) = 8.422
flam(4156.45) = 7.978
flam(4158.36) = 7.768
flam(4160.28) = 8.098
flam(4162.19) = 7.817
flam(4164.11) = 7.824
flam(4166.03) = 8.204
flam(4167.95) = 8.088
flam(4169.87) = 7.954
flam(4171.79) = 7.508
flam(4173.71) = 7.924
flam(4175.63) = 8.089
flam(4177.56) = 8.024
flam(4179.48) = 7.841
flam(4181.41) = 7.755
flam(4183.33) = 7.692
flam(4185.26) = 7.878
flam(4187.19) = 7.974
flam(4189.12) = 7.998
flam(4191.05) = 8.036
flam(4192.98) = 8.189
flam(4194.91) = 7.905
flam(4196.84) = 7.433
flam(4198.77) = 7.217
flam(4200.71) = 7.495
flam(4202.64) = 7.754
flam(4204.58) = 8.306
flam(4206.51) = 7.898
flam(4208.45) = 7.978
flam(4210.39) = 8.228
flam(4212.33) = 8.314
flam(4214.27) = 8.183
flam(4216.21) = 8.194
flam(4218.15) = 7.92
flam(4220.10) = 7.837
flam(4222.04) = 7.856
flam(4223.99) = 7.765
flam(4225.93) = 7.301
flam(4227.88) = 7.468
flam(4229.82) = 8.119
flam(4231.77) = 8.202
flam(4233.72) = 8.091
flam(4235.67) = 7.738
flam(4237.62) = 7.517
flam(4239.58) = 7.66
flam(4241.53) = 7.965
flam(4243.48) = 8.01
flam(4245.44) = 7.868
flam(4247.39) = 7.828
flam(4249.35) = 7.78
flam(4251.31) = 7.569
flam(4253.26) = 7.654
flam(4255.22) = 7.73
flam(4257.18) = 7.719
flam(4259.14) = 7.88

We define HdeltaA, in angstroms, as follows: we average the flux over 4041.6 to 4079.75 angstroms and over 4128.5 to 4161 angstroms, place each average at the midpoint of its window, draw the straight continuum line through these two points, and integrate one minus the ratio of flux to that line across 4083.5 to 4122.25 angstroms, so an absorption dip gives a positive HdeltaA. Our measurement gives 4.2 angstroms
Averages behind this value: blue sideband 8.01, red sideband 8.04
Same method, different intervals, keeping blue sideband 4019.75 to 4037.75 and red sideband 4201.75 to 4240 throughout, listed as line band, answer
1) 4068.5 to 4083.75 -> 0.0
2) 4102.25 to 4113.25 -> 1.7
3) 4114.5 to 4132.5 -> 0.1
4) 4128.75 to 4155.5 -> -0.4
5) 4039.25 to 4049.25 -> 0.2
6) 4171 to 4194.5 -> 0.0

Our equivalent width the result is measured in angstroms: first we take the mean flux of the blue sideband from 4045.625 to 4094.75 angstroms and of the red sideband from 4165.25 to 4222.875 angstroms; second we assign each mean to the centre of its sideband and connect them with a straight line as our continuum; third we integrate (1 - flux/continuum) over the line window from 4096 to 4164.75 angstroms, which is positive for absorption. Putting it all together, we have 3.3 angstroms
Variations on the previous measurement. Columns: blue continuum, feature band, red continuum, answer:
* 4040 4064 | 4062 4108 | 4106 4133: 2.6 angstroms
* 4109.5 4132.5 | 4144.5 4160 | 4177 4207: -0.6 angstroms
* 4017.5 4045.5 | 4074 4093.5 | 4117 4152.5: 0.2 angstroms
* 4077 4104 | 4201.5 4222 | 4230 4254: -0.9 angstroms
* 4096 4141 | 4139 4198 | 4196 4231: -2.7 angstroms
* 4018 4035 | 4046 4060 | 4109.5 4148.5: 0.0 angstroms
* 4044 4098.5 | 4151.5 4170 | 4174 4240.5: -0.4 angstroms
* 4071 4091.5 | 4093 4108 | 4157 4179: 3.3 angstroms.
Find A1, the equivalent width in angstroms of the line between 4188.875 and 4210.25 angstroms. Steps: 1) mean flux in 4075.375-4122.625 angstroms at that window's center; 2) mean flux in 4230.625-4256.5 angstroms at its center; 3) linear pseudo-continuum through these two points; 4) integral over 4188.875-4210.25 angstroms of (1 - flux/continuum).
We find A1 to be -0.5 angstroms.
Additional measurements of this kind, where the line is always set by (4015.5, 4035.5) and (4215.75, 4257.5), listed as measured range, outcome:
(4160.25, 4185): -0.1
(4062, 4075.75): -0.3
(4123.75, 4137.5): -0.1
